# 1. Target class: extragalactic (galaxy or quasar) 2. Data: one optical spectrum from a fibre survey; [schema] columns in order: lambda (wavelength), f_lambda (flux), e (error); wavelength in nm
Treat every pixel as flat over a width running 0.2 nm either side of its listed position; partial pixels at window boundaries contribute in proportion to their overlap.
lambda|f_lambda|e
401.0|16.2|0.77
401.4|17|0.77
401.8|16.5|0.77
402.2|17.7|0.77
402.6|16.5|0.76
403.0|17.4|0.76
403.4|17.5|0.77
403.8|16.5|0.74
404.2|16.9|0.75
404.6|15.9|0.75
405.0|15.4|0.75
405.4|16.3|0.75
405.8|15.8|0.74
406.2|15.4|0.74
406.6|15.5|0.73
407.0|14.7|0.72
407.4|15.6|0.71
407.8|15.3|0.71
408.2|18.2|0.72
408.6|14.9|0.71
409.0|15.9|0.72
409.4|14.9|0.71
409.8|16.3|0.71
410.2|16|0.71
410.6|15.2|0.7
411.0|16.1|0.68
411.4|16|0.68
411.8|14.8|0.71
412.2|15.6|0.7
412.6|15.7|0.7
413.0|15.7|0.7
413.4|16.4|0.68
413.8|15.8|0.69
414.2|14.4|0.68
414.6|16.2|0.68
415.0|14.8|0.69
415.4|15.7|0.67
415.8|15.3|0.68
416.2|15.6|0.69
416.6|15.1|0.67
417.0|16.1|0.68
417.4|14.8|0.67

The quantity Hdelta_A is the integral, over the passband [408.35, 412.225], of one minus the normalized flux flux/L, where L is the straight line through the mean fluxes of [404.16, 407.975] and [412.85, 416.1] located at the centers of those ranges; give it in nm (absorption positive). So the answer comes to 0.00 nm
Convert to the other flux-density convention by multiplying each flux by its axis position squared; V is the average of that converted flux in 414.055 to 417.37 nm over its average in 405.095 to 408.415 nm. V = 1.02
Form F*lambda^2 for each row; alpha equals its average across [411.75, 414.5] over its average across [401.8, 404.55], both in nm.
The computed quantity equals 1.0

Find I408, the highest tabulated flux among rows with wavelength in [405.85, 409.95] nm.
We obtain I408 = 18.2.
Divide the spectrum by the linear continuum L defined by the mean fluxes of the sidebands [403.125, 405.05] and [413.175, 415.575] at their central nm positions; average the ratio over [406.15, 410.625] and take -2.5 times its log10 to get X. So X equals 0.03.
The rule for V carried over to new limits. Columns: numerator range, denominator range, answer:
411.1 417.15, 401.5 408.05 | 1.00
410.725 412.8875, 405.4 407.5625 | 1.04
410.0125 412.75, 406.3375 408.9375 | 1.01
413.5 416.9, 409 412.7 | 1.01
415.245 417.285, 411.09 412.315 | 1.02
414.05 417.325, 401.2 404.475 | 0.97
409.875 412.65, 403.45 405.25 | 0.99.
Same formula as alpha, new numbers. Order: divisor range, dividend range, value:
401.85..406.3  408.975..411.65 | 0.98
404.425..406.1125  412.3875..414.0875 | 1.04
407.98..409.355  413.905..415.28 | 0.97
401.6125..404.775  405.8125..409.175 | 0.95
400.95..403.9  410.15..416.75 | 0.97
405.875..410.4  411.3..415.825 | 1.02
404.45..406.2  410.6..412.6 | 1.02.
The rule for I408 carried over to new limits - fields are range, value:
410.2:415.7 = 16.4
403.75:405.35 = 16.9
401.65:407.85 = 17.7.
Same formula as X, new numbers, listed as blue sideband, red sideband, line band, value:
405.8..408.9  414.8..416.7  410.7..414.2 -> -0.02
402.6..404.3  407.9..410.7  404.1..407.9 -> 0.06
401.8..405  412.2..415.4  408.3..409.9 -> 0.03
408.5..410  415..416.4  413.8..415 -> 0.01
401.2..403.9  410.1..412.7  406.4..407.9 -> 0.07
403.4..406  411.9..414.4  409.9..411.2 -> 0.00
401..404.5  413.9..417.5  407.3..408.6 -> 0.01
